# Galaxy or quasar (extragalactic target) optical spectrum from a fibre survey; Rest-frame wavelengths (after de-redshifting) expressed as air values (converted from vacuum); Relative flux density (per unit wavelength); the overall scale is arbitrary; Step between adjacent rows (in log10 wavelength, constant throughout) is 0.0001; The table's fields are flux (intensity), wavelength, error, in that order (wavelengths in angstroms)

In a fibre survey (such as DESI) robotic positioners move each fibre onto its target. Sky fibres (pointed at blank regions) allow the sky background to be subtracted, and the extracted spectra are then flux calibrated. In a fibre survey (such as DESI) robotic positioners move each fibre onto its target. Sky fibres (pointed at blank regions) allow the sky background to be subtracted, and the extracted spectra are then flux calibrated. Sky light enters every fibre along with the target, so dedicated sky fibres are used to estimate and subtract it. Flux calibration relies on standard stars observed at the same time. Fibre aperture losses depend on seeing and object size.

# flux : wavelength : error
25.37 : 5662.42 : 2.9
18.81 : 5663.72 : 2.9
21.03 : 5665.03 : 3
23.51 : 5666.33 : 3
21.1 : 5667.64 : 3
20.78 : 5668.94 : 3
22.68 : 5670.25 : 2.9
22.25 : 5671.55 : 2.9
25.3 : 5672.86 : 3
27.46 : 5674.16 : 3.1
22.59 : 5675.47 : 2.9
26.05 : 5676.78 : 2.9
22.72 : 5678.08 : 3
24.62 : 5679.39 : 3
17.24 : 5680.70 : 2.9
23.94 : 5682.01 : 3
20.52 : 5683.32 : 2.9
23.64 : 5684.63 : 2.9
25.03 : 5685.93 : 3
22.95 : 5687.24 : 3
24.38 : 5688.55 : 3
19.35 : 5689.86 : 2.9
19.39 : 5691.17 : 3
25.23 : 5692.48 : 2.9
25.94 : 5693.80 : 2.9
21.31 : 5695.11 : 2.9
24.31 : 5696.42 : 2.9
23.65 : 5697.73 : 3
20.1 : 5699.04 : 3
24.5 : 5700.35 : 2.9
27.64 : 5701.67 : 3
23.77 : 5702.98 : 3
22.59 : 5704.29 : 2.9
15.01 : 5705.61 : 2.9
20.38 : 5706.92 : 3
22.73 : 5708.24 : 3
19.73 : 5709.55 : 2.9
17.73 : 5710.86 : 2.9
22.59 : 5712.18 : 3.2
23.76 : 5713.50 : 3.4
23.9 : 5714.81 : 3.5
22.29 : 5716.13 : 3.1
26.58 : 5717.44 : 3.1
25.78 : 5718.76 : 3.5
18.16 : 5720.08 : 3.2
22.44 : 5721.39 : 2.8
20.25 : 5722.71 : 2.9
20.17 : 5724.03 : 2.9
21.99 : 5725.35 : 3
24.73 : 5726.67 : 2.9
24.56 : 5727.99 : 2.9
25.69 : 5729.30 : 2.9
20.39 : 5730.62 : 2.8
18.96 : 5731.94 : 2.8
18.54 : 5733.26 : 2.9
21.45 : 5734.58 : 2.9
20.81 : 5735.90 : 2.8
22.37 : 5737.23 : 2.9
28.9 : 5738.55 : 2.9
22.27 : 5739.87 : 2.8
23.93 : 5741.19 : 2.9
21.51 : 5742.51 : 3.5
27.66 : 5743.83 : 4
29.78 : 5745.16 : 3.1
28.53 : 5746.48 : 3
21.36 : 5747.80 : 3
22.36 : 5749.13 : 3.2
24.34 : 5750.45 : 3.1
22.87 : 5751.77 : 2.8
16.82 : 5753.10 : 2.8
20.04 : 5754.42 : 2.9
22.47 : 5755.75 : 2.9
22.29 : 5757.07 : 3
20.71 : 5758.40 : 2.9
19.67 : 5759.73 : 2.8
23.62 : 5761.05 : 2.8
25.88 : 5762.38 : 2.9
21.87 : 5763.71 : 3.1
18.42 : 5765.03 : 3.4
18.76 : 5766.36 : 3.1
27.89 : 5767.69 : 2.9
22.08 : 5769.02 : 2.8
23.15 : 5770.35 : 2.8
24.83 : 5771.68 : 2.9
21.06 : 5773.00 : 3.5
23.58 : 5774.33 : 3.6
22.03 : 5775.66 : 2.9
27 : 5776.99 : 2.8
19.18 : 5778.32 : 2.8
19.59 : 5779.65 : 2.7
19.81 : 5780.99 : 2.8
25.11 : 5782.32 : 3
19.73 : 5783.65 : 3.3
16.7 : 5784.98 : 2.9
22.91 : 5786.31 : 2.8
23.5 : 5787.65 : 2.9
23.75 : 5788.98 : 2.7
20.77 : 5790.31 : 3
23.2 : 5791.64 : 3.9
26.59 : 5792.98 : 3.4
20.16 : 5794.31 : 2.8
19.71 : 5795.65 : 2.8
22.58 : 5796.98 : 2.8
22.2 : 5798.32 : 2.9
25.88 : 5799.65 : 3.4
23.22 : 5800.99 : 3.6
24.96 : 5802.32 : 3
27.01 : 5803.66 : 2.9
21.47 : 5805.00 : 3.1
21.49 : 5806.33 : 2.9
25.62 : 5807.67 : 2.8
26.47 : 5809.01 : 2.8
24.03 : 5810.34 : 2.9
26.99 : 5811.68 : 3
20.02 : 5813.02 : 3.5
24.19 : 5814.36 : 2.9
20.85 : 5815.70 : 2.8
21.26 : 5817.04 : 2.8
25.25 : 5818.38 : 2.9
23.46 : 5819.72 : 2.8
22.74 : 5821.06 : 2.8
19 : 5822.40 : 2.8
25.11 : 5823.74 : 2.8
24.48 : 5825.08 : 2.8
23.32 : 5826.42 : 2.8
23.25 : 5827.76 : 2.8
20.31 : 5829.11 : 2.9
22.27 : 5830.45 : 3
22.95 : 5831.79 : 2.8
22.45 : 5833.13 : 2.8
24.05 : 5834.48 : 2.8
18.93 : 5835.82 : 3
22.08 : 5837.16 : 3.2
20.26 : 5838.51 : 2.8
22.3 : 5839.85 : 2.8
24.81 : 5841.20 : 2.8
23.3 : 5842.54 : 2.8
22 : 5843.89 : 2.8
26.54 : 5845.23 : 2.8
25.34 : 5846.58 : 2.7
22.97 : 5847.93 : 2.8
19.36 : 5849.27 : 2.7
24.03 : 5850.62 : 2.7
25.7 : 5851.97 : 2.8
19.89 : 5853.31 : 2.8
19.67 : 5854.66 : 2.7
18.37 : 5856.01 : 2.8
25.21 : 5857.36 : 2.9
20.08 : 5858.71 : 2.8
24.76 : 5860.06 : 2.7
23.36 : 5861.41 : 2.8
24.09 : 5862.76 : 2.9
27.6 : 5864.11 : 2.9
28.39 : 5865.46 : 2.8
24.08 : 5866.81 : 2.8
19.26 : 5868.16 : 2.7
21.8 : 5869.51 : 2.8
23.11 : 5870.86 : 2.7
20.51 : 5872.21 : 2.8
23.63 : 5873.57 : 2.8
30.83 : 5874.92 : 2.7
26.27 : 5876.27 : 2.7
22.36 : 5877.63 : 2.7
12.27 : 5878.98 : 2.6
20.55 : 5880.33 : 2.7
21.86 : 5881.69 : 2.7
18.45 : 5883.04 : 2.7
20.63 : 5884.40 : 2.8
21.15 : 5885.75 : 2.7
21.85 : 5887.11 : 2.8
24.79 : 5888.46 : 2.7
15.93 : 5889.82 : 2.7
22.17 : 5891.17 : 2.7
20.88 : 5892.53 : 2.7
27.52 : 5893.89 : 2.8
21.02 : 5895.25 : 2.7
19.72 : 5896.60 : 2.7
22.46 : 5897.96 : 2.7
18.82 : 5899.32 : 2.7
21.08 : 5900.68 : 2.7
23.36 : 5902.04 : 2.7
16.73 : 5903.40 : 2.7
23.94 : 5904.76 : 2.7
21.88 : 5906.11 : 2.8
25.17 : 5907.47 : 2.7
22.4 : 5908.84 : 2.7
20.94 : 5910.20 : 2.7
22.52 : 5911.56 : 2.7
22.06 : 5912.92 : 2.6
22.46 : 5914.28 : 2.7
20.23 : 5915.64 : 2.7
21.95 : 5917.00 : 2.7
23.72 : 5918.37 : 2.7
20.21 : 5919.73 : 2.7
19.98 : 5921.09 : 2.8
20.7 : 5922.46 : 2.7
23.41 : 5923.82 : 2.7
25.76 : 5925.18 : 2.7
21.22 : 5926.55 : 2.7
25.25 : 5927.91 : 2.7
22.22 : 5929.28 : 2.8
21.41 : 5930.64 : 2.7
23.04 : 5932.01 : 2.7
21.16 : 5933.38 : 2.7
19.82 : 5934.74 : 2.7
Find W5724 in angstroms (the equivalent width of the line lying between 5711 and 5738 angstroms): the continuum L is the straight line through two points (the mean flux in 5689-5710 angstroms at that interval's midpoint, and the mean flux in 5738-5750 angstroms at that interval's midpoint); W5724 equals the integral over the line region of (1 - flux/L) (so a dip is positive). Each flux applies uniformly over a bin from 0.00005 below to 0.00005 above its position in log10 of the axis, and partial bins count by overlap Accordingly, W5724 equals 1.8 angstroms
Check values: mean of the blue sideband 22.3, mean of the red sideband 25.1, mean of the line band 22.2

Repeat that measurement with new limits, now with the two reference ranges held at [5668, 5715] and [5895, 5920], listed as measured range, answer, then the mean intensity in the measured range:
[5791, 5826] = -2.0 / 23.4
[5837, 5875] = -2.1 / 23.1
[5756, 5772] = -0.1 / 22.4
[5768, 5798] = 0.0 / 22.2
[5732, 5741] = 0.1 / 22.2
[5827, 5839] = 0.1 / 21.9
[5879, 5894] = 0.7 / 20.8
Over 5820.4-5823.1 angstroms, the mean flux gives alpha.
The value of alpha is 20.9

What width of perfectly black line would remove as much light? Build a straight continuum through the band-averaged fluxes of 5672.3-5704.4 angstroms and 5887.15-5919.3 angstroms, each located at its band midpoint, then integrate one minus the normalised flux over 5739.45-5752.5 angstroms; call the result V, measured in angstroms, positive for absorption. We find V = -0.9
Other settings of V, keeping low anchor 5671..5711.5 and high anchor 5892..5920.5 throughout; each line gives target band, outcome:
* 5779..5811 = -0.73 angstroms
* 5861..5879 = -1.48 angstroms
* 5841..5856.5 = -0.40 angstroms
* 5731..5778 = -0.71 angstroms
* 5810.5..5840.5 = -0.53 angstroms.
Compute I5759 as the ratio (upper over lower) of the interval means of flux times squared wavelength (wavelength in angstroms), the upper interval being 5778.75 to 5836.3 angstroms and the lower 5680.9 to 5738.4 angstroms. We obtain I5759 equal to 1.1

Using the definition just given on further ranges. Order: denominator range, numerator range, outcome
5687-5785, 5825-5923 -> 1.04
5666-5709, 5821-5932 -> 1.04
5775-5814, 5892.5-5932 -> 1.01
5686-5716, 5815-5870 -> 1.07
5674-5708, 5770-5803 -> 1.02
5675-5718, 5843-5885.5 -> 1.06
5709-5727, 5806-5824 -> 1.09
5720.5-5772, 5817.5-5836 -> 1.03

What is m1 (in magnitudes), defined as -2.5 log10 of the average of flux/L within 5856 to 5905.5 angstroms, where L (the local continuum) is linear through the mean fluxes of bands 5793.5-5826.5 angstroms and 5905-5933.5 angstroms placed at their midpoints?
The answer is 0.02 mag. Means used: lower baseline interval 23.3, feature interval 22.2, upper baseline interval 22.3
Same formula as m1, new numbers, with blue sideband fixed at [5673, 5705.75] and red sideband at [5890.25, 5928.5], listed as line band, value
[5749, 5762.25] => 0.05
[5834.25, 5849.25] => -0.02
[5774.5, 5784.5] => 0.04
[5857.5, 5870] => -0.07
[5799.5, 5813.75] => -0.08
